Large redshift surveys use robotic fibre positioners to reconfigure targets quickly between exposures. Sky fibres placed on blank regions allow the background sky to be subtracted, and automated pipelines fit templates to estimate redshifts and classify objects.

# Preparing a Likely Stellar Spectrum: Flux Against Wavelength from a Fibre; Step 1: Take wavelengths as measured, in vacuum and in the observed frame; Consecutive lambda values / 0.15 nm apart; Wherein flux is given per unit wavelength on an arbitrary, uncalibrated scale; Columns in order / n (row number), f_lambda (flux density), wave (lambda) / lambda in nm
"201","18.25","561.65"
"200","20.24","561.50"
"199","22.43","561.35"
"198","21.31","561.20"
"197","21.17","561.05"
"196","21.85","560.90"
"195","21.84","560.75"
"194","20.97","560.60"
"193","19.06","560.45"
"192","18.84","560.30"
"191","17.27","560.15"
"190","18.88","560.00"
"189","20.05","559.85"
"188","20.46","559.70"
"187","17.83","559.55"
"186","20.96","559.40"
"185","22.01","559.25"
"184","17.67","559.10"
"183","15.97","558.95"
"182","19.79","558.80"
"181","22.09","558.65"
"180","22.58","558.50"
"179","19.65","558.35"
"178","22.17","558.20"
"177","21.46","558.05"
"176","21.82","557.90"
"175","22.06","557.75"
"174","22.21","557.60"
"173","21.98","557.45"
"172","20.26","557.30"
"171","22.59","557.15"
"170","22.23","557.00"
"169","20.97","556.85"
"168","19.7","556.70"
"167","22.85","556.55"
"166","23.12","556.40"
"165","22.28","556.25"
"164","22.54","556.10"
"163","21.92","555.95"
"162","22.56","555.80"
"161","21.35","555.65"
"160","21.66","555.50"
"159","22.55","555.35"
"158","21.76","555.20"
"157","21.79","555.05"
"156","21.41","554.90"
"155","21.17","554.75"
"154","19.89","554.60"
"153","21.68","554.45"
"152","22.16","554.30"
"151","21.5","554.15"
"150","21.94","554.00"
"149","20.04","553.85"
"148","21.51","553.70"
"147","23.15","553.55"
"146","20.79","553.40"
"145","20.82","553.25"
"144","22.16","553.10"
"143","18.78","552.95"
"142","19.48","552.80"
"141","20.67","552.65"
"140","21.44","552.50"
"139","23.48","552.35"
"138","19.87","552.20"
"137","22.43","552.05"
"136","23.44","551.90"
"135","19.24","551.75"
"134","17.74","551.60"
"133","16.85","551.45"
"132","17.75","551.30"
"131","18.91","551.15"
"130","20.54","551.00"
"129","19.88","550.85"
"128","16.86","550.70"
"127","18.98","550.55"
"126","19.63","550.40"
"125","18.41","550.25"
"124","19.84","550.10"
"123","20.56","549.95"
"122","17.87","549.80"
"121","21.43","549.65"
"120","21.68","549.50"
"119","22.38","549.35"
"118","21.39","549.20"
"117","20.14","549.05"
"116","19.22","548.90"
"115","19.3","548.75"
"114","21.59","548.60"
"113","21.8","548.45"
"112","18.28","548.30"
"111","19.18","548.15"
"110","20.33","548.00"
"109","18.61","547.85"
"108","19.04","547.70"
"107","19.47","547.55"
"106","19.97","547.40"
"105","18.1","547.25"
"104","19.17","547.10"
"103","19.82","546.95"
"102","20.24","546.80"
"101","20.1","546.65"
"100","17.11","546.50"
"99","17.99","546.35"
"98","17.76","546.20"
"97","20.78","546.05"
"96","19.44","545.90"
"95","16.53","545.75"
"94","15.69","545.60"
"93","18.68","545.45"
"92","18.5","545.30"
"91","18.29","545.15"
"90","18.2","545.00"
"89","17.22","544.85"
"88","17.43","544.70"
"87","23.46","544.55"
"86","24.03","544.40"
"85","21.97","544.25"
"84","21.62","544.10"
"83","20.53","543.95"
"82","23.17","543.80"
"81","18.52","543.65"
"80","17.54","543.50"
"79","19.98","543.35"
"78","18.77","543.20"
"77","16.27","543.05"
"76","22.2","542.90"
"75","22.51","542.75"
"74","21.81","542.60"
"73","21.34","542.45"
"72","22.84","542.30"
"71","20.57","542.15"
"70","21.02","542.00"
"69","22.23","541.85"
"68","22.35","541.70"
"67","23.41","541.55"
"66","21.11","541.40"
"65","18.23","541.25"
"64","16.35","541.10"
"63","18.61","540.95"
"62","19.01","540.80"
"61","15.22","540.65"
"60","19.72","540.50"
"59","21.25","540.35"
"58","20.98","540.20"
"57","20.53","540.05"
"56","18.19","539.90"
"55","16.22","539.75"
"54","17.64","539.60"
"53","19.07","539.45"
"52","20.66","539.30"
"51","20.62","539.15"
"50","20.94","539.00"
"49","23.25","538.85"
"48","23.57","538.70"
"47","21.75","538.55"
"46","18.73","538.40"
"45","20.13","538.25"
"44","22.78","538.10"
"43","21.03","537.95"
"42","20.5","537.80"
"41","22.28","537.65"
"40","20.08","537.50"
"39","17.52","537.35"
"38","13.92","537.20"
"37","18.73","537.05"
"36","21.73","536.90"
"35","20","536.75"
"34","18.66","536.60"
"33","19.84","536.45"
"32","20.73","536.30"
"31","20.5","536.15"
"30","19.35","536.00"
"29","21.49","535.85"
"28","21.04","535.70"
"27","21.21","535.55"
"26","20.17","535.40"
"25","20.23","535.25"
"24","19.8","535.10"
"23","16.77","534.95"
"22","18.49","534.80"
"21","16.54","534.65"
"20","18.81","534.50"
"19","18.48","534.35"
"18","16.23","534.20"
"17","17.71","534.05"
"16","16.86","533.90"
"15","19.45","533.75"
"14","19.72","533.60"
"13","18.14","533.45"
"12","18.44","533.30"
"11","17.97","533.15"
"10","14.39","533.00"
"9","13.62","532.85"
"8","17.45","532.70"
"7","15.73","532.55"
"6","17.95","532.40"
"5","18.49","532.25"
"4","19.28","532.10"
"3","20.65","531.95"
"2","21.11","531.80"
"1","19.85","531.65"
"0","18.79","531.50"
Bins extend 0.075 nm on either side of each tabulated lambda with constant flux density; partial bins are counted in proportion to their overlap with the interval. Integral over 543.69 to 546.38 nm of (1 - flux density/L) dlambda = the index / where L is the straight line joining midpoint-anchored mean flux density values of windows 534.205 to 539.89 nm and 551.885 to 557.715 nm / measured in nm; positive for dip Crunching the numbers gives 0.14 nm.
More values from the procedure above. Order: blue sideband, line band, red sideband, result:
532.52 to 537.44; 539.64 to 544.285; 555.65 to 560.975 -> -0.21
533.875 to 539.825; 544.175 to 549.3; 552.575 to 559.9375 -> 0.26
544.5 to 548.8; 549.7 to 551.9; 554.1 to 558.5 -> 0.13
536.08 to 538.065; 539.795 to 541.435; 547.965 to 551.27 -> 0.07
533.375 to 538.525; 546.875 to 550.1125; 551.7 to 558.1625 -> 0.13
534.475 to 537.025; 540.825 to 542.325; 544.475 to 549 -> -0.09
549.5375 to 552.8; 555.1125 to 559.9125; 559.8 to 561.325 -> -0.28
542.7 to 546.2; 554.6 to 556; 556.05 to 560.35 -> -0.08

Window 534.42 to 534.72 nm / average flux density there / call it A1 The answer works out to 17.7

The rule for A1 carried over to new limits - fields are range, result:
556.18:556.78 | 22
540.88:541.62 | 19.5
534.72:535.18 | 18.4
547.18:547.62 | 19.2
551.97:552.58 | 21.8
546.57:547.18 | 19.8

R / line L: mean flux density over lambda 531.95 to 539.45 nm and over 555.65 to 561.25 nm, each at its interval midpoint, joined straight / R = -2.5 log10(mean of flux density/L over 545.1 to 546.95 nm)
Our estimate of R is 0.08 mag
